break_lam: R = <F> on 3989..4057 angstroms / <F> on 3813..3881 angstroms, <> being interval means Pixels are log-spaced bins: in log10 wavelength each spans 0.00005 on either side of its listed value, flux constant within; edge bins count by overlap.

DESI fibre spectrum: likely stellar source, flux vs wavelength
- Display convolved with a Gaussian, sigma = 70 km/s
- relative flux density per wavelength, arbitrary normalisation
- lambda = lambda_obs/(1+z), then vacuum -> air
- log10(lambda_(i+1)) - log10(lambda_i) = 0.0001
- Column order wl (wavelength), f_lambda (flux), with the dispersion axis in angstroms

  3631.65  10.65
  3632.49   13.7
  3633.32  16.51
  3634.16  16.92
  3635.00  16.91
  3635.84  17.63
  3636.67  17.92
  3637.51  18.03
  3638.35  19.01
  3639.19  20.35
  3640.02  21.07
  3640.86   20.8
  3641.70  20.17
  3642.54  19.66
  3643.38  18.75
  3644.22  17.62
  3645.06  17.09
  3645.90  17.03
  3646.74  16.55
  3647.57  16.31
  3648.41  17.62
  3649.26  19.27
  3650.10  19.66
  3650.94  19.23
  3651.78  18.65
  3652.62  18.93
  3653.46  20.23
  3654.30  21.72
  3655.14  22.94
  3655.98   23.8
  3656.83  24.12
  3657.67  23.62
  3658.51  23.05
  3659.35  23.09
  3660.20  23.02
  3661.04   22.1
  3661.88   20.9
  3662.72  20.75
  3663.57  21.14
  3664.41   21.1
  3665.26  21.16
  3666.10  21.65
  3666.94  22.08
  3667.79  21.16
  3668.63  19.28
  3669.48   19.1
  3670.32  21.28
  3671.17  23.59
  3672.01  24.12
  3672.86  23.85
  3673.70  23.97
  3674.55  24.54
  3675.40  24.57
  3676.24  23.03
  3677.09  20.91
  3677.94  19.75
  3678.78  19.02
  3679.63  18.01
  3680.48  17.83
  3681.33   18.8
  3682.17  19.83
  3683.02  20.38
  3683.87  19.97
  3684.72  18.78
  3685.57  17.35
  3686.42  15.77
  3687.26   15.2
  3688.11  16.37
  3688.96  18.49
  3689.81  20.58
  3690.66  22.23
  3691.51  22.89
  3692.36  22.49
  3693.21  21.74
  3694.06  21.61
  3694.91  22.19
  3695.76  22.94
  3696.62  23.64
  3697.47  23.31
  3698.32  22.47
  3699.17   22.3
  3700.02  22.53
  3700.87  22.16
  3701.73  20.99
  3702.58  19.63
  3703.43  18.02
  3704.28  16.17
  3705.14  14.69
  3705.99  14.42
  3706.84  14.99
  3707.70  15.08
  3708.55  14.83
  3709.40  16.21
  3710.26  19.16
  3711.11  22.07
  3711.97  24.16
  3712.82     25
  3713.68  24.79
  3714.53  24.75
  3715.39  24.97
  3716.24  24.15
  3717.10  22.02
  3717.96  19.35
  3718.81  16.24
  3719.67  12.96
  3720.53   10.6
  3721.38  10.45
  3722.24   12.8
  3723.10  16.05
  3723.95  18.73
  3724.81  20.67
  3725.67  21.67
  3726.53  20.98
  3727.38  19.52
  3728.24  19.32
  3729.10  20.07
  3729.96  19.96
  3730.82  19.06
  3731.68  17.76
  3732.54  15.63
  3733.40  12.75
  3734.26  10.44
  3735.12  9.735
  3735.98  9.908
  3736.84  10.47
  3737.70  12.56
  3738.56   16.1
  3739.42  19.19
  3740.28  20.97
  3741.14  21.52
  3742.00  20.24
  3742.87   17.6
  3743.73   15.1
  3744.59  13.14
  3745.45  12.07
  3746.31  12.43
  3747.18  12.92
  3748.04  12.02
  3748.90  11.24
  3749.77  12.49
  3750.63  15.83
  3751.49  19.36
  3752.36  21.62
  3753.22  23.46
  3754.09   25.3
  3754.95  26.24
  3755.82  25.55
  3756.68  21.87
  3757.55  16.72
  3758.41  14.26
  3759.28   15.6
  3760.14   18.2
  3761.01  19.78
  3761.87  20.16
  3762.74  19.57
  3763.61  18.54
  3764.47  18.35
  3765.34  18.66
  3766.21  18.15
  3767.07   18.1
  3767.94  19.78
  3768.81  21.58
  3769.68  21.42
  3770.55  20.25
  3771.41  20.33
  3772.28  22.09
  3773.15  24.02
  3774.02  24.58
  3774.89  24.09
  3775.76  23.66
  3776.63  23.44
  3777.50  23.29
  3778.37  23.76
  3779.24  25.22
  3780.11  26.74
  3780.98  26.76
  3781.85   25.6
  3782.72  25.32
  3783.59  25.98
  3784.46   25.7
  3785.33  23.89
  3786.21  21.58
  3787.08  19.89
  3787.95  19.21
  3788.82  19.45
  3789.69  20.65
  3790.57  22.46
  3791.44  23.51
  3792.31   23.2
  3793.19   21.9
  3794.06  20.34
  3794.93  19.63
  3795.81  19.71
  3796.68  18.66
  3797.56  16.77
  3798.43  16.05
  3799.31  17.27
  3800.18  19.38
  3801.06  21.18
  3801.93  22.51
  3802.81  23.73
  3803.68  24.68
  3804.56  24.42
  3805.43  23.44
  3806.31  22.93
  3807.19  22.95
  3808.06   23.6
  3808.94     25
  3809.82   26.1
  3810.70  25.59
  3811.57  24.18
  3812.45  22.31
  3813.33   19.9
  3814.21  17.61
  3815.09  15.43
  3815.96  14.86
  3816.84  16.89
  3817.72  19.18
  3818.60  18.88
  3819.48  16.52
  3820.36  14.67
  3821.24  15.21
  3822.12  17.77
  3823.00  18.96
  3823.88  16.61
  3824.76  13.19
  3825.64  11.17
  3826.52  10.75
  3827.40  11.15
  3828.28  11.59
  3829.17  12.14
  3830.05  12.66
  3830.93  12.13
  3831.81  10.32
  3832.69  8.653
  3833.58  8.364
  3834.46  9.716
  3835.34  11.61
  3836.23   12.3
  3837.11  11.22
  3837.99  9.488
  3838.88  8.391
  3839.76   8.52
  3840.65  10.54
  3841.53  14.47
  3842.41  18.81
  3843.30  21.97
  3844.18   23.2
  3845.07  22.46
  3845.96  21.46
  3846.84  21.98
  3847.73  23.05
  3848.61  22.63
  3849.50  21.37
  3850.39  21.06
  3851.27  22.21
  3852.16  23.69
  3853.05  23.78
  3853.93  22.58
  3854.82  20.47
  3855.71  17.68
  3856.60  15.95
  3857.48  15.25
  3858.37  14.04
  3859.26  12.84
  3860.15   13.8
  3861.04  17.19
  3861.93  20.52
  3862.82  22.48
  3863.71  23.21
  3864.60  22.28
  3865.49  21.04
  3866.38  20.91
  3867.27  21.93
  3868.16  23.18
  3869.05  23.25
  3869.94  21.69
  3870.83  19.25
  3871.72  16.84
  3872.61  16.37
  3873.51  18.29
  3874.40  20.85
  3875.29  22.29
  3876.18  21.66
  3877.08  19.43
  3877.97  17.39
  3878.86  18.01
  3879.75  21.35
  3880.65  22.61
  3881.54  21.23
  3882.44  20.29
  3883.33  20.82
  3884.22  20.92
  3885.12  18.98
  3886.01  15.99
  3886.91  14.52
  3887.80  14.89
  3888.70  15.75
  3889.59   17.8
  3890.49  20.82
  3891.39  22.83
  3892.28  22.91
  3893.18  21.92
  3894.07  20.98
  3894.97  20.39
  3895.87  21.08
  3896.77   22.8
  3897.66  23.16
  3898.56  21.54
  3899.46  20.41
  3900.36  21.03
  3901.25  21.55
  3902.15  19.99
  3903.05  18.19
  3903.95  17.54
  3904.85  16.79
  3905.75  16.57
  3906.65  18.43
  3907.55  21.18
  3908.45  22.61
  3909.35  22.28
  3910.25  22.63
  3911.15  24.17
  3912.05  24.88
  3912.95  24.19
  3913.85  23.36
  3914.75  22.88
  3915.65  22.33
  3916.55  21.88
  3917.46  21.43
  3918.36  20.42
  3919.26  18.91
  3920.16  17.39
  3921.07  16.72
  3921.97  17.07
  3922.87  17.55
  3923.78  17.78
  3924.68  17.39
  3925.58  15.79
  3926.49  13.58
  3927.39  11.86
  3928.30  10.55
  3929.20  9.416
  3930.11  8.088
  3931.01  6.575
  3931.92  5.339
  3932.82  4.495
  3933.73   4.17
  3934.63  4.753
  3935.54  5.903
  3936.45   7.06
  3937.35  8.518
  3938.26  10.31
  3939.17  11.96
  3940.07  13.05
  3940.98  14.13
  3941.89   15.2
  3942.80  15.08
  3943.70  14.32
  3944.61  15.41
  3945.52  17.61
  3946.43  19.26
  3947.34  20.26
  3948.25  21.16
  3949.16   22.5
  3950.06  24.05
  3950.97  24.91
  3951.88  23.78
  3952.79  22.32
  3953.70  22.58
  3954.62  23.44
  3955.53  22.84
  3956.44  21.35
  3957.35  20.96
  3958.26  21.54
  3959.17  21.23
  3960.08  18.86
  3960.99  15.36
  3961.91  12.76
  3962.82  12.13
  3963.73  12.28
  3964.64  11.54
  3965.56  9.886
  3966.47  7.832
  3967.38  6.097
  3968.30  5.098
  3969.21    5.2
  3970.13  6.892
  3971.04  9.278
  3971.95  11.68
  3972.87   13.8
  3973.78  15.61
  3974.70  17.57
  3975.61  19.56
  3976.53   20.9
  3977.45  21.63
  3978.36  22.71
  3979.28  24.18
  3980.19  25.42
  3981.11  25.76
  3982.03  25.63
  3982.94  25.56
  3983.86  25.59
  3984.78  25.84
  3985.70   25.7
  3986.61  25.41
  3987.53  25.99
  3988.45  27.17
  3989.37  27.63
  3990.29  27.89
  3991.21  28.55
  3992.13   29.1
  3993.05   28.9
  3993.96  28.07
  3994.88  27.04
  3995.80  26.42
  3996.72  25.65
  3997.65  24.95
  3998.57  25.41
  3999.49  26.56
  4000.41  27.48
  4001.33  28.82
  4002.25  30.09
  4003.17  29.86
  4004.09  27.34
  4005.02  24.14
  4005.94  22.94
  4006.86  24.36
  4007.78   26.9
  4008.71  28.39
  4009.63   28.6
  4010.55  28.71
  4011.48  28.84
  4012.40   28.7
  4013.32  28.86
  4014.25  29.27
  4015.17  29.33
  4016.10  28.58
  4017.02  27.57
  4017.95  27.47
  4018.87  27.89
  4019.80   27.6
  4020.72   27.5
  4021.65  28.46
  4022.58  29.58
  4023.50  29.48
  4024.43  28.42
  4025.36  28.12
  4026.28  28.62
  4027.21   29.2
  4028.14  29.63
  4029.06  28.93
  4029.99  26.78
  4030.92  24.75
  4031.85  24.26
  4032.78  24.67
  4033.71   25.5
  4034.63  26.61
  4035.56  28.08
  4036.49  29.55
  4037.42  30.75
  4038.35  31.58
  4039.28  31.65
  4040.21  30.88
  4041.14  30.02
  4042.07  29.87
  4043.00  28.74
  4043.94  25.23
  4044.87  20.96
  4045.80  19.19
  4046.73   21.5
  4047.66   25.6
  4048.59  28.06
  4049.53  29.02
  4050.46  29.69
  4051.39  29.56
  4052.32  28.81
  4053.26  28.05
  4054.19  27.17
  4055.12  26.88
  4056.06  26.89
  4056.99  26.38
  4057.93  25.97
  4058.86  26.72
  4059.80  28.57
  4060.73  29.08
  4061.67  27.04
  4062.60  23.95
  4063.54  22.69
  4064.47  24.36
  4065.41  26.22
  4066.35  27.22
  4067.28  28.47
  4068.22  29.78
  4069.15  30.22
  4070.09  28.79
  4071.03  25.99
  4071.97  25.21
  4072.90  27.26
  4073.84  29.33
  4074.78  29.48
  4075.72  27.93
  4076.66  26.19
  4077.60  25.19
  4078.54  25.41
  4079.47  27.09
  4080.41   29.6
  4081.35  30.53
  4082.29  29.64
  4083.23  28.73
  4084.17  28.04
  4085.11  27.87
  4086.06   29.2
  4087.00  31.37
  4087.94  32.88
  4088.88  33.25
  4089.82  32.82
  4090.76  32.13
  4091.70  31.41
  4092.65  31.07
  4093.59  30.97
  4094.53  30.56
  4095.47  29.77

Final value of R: 1.6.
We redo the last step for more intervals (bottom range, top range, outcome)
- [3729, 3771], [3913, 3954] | 0.90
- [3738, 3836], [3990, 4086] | 1.44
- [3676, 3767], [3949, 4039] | 1.29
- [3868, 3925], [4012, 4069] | 1.37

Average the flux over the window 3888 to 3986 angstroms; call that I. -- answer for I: 17.5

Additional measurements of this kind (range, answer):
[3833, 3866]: 17.6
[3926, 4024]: 20.3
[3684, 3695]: 19.6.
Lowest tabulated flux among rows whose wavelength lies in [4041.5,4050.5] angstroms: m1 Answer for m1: 19.19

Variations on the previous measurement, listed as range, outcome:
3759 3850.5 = 8.364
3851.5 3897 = 12.84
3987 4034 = 22.94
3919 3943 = 4.17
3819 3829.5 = 10.75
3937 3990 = 5.098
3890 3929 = 10.55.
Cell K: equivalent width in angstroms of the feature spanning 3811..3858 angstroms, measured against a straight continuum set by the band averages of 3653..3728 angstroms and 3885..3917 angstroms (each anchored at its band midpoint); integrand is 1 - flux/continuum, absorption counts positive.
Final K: 9.4 angstroms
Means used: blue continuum 20.3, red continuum 20.6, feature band 16.4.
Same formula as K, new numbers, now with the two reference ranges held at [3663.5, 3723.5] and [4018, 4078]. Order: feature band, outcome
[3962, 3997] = 8.2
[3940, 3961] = 4.6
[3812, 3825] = 3.1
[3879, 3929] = 9.8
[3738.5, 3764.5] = 3.9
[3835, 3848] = 4.1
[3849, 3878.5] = 4.7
